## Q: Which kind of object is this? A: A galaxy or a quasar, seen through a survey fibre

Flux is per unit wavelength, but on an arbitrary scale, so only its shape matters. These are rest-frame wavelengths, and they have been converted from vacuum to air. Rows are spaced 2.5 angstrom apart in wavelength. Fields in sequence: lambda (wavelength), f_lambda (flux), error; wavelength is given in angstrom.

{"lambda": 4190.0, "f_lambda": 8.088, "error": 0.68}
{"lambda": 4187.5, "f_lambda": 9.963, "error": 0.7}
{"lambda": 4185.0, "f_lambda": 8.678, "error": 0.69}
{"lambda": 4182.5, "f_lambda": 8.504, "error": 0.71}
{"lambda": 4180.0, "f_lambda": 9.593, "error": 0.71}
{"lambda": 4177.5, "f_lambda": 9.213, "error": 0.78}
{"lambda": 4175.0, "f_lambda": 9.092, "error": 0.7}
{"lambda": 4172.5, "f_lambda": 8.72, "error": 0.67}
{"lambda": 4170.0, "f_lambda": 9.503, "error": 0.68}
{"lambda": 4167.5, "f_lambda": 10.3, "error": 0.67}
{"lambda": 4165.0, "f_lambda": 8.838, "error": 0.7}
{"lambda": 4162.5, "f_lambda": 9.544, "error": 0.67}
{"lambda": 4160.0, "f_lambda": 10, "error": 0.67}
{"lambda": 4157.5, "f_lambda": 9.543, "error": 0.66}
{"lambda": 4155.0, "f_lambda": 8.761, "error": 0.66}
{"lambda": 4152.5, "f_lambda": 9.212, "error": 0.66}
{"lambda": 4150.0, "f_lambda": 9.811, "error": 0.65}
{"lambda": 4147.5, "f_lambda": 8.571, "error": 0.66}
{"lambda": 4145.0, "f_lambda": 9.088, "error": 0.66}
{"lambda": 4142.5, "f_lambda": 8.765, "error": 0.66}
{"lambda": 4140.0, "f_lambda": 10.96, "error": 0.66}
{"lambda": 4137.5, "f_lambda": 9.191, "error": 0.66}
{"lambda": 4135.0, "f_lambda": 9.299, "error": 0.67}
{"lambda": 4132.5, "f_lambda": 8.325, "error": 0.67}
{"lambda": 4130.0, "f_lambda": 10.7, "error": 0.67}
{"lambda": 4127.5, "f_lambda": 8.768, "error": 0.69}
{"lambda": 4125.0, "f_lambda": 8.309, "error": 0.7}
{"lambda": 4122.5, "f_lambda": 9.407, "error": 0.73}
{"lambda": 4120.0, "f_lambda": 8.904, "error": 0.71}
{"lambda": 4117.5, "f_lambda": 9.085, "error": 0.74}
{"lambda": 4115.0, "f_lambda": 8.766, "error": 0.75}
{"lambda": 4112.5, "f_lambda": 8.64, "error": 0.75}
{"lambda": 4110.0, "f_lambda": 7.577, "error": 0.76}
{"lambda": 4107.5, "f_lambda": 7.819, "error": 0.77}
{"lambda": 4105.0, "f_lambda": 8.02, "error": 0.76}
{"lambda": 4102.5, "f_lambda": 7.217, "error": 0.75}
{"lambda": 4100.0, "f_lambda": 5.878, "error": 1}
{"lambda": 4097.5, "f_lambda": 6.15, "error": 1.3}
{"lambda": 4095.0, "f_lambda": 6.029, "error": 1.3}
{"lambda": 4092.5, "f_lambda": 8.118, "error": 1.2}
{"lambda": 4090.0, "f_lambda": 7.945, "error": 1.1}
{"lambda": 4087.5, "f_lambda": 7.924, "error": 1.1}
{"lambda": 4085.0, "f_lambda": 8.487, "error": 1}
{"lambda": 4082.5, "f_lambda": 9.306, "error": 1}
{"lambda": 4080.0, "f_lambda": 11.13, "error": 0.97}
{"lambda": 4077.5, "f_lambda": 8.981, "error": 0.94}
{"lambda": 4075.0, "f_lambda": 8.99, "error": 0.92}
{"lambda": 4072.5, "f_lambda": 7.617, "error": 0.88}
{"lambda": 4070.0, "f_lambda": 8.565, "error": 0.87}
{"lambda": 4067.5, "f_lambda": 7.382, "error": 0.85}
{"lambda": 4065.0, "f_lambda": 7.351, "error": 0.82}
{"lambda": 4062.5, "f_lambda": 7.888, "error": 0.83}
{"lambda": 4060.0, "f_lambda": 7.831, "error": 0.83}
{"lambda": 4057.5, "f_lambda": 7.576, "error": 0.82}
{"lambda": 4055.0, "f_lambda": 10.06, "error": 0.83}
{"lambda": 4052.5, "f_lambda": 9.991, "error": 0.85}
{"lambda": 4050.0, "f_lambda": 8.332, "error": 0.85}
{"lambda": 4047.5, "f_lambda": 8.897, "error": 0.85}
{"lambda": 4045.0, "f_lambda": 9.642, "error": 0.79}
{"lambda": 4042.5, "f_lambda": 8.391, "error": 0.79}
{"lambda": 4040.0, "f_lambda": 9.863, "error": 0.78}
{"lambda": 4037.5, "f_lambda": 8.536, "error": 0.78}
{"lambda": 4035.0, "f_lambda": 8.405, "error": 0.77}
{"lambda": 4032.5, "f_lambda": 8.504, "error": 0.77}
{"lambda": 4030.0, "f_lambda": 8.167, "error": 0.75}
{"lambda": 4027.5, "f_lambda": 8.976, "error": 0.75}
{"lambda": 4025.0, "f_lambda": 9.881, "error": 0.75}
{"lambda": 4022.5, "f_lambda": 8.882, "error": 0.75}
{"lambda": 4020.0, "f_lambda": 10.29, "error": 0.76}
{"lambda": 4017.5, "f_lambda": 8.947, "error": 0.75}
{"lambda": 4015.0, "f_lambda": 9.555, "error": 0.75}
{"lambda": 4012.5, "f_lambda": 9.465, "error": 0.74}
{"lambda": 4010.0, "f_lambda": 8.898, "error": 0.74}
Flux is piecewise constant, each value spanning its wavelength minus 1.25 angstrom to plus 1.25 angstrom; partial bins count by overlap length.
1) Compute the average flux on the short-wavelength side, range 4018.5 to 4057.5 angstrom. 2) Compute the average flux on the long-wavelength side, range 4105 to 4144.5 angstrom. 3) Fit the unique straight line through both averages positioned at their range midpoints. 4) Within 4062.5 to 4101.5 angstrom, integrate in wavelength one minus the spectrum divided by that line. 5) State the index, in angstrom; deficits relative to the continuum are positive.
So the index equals 4.4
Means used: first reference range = 9.07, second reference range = 8.94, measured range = 7.98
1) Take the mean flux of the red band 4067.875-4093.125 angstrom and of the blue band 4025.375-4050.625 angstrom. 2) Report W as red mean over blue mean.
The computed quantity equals 1.0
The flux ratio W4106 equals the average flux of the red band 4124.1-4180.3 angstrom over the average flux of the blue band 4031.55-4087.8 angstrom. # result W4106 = 1.07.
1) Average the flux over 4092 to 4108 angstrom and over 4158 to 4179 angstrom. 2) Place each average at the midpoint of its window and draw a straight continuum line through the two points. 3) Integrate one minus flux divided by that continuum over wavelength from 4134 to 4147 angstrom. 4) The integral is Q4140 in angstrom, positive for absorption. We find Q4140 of -1.6 angstrom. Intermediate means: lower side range 6.95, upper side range 9.41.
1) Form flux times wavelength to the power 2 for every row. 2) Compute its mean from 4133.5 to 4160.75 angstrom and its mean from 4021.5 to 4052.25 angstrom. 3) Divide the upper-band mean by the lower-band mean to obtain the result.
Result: 1.1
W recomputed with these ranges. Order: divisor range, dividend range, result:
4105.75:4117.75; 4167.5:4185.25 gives 1.10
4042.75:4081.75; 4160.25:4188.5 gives 1.07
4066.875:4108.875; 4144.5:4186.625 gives 1.16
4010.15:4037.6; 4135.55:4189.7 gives 1.03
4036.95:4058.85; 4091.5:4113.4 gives 0.80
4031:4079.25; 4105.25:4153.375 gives 1.05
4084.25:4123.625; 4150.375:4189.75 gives 1.18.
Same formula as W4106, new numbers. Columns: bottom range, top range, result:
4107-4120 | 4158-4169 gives 1.14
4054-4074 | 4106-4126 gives 1.07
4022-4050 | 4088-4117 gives 0.85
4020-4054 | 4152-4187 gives 1.03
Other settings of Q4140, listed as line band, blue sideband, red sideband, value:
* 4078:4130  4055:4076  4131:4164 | 2.3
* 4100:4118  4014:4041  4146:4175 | 2.5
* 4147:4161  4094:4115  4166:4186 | -1.2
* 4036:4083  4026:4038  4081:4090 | -1.1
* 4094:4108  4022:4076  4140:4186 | 3.3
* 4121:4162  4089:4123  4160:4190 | -3.7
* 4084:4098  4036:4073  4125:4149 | 2.2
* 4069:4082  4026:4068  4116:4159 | -0.4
